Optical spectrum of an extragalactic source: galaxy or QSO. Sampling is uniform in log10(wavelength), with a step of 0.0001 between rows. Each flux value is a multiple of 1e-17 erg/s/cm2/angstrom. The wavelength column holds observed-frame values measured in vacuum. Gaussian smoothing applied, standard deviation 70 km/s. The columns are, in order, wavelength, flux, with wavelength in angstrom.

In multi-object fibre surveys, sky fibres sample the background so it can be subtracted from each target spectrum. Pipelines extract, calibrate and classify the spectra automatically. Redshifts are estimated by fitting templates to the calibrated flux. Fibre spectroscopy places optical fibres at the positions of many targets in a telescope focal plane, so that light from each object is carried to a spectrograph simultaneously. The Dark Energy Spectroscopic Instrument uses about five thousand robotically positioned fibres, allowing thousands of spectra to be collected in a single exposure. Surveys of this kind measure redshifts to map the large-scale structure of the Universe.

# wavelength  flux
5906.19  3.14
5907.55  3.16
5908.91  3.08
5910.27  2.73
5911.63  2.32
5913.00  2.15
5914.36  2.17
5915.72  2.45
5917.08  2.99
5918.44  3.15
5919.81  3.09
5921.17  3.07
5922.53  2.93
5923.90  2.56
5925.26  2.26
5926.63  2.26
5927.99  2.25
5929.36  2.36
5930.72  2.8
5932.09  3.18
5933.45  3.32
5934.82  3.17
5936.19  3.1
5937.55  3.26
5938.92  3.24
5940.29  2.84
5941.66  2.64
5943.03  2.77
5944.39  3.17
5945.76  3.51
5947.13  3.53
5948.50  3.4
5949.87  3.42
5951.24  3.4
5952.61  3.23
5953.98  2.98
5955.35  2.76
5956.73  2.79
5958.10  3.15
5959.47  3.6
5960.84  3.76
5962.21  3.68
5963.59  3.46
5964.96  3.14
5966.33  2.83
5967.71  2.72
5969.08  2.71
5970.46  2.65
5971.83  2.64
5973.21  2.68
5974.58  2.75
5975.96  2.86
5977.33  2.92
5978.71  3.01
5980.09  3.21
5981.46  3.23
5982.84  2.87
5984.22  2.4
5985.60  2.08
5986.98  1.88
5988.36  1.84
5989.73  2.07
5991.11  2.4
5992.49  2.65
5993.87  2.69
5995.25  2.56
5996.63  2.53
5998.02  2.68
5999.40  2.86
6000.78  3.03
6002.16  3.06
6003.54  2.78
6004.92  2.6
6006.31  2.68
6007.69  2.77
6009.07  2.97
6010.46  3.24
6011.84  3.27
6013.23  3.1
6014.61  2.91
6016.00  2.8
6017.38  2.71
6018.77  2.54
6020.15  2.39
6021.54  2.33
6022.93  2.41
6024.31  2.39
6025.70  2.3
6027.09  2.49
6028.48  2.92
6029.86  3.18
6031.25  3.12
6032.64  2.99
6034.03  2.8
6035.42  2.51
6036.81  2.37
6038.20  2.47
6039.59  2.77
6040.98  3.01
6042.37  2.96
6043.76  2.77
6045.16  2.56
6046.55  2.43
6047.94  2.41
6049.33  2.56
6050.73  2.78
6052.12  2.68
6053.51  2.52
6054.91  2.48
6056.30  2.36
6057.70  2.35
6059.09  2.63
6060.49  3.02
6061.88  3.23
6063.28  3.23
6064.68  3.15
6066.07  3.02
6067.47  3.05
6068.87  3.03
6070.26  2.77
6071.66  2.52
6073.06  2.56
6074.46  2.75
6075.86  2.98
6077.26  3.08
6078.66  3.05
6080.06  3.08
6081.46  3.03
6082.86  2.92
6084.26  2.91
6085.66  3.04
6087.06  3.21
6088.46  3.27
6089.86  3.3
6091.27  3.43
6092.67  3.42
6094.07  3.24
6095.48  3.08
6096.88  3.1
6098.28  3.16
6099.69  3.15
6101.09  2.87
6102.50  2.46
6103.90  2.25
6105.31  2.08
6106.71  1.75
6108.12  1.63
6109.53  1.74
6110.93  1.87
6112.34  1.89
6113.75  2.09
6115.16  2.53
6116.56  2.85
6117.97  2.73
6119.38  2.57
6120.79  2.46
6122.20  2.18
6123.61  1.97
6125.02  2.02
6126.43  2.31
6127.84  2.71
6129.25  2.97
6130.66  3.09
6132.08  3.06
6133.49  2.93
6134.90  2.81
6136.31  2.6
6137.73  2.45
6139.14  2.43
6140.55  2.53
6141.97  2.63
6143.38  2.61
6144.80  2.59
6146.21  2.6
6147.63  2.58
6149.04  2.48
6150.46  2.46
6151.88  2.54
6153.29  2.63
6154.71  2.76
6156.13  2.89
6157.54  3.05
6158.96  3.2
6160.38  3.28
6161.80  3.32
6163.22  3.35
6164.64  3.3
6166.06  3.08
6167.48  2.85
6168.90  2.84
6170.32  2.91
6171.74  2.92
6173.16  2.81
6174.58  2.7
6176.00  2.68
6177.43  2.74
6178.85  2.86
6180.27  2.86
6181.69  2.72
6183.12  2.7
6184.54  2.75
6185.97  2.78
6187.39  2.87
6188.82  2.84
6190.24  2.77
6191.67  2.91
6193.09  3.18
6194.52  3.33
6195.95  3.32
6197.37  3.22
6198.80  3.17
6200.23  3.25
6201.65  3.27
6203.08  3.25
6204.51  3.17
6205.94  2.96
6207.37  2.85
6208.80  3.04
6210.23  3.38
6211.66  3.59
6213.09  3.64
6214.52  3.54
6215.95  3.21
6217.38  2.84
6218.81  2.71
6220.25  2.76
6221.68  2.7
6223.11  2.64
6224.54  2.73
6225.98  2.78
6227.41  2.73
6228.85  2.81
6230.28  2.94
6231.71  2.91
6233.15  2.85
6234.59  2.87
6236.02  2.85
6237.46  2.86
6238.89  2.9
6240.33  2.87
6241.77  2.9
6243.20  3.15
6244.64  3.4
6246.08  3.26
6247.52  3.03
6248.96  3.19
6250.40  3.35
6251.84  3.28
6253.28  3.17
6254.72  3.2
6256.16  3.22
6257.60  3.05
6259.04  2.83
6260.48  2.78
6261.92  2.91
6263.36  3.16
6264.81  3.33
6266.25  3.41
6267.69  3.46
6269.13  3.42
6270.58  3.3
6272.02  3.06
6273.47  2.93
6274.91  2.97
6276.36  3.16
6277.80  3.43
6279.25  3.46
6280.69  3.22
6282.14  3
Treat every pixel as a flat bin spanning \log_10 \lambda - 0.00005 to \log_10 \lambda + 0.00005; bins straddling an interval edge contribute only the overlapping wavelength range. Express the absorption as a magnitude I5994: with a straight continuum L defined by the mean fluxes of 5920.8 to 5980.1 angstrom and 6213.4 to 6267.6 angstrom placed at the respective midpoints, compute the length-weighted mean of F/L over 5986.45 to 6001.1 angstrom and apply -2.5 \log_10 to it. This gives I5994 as 0.213 mag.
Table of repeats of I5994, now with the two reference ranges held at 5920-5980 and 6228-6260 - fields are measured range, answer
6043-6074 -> 0.11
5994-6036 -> 0.09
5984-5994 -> 0.33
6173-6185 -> 0.10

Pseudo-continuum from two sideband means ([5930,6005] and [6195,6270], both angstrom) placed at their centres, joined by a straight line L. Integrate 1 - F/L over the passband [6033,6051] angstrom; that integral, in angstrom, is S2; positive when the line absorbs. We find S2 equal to 1.9 angstrom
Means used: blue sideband 2.92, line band 2.65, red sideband 3.08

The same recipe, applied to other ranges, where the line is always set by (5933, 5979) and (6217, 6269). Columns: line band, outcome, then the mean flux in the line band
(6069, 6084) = 0.8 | 2.88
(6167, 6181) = 1.0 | 2.82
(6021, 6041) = 2.6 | 2.66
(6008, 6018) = 0.3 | 2.99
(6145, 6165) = 1.0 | 2.87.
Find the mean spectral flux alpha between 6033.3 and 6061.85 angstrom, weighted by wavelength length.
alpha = 2.64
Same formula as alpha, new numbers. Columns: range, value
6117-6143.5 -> 2.58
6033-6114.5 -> 2.74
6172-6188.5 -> 2.78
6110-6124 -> 2.31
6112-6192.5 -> 2.73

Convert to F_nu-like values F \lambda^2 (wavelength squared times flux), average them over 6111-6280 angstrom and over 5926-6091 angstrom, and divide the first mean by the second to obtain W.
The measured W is 1.1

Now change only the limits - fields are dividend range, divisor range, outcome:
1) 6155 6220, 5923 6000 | 1.14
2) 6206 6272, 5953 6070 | 1.19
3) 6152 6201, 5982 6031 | 1.18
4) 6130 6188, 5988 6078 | 1.07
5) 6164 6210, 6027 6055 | 1.15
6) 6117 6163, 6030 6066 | 1.01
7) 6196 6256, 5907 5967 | 1.13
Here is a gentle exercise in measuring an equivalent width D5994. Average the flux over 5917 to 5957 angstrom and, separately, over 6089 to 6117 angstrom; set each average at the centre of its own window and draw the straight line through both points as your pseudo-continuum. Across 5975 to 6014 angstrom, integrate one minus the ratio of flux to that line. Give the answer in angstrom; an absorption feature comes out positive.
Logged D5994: 1.7 angstrom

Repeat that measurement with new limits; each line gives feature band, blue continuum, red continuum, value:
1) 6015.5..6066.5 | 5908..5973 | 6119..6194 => 3.0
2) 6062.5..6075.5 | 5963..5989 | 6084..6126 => -1.3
